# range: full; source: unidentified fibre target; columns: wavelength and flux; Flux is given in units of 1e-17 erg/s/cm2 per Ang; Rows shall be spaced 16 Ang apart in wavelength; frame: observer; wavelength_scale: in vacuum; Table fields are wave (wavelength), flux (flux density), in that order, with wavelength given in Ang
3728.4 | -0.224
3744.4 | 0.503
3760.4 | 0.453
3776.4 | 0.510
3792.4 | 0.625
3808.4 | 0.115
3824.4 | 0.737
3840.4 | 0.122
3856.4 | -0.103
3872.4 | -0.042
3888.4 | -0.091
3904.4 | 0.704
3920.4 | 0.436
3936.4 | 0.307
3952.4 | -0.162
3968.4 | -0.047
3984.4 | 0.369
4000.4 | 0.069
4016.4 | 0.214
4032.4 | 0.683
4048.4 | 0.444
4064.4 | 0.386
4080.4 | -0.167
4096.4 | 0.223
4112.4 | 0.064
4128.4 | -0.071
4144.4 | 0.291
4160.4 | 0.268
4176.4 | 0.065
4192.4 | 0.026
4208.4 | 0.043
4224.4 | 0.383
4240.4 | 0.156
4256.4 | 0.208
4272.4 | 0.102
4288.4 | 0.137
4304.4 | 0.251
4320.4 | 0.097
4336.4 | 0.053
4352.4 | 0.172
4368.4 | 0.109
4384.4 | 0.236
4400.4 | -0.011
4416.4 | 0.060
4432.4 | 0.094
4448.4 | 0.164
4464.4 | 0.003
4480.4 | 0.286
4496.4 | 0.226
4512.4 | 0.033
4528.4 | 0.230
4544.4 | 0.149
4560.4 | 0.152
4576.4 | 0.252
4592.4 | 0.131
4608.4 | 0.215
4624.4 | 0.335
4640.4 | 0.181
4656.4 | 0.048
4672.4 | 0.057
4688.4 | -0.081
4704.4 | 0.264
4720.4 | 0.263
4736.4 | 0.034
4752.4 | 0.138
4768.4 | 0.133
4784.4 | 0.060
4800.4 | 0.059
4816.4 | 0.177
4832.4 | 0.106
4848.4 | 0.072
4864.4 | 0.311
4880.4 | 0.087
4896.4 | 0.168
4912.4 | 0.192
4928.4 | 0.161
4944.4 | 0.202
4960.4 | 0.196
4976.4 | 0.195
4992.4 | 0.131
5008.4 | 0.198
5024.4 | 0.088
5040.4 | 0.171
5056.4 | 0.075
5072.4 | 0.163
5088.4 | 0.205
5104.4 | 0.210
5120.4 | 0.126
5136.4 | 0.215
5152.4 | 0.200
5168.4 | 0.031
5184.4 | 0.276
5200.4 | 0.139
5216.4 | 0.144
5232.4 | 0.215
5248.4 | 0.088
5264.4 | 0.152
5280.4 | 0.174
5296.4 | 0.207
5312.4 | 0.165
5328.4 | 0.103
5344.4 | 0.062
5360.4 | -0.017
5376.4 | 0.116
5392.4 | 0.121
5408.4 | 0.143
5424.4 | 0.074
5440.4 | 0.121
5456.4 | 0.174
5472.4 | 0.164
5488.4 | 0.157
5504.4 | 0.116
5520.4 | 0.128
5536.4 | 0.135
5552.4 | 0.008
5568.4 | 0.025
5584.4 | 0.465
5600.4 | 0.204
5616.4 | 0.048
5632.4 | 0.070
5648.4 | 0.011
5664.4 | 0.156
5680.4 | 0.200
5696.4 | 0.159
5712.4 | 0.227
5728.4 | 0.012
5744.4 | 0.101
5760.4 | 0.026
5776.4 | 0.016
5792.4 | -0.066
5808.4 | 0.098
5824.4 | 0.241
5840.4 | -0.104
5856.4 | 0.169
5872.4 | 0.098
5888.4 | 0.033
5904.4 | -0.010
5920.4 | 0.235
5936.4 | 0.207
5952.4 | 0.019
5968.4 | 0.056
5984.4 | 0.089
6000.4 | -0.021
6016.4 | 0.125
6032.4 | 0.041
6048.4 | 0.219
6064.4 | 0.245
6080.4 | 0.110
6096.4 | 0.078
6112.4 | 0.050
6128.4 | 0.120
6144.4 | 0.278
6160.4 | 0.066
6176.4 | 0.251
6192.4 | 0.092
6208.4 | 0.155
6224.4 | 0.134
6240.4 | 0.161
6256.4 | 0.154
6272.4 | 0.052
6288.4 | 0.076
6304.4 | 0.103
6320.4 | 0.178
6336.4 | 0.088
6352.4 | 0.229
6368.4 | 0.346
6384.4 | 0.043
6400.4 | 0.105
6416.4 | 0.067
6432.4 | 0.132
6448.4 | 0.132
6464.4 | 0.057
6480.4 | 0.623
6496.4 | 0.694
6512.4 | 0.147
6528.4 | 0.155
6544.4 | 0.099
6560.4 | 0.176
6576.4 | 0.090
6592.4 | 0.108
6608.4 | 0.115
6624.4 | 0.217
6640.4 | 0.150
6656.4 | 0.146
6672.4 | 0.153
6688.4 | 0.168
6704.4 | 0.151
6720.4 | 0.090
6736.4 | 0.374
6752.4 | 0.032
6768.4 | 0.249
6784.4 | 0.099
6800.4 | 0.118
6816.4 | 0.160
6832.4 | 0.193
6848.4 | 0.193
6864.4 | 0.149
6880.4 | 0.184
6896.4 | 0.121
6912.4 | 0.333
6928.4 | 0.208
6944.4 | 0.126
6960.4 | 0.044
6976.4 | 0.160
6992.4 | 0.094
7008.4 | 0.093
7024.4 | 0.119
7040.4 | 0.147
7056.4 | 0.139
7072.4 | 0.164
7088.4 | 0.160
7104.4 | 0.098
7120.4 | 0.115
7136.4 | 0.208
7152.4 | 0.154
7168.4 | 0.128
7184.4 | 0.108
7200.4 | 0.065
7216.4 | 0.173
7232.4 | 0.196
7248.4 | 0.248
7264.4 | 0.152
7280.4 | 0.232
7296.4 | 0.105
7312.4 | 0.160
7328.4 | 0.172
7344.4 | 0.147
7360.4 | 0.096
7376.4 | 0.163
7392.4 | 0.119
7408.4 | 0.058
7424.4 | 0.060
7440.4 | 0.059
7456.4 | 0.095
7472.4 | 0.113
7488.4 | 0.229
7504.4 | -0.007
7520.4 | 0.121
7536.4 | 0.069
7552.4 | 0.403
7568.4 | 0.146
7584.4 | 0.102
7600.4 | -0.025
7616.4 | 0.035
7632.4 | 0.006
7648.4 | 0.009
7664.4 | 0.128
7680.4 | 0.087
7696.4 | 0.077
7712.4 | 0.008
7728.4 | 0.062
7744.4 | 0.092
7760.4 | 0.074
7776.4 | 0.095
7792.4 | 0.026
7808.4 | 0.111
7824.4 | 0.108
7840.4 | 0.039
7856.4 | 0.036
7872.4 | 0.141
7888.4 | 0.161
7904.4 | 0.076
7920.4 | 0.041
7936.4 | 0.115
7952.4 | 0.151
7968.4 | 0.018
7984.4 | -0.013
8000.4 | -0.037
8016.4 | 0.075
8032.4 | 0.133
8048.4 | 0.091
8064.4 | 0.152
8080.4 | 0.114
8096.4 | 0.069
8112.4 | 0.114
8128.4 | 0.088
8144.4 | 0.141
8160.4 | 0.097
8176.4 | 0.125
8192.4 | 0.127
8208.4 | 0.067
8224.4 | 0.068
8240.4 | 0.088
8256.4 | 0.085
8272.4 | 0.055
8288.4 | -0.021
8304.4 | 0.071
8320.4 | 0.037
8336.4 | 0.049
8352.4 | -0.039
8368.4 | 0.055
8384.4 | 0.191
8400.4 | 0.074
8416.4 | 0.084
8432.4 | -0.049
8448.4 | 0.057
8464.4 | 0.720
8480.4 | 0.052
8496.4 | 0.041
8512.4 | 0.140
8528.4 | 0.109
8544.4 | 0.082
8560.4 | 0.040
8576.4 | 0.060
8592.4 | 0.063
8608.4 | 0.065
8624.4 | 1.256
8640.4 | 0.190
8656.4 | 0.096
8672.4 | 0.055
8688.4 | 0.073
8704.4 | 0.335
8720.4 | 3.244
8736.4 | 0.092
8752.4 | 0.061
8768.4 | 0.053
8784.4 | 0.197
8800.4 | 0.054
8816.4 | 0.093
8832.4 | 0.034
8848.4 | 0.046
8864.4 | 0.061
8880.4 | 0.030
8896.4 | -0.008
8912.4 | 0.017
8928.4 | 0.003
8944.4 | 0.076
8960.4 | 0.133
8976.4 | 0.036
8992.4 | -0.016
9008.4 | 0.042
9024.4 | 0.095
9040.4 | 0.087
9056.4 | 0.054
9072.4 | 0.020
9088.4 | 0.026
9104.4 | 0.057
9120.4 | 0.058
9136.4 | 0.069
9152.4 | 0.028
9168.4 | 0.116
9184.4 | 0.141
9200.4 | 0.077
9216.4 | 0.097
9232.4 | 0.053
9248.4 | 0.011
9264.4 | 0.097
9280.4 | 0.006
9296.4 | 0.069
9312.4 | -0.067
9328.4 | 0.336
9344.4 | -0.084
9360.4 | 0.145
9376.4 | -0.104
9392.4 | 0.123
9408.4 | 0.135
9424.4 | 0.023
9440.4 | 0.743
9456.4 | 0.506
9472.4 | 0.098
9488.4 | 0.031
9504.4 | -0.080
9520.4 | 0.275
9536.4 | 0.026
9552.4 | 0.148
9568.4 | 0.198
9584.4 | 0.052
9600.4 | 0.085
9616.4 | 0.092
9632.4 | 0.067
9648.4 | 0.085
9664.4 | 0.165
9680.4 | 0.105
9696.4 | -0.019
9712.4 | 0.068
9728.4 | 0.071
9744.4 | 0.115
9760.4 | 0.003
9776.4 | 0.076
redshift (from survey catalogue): 0.740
